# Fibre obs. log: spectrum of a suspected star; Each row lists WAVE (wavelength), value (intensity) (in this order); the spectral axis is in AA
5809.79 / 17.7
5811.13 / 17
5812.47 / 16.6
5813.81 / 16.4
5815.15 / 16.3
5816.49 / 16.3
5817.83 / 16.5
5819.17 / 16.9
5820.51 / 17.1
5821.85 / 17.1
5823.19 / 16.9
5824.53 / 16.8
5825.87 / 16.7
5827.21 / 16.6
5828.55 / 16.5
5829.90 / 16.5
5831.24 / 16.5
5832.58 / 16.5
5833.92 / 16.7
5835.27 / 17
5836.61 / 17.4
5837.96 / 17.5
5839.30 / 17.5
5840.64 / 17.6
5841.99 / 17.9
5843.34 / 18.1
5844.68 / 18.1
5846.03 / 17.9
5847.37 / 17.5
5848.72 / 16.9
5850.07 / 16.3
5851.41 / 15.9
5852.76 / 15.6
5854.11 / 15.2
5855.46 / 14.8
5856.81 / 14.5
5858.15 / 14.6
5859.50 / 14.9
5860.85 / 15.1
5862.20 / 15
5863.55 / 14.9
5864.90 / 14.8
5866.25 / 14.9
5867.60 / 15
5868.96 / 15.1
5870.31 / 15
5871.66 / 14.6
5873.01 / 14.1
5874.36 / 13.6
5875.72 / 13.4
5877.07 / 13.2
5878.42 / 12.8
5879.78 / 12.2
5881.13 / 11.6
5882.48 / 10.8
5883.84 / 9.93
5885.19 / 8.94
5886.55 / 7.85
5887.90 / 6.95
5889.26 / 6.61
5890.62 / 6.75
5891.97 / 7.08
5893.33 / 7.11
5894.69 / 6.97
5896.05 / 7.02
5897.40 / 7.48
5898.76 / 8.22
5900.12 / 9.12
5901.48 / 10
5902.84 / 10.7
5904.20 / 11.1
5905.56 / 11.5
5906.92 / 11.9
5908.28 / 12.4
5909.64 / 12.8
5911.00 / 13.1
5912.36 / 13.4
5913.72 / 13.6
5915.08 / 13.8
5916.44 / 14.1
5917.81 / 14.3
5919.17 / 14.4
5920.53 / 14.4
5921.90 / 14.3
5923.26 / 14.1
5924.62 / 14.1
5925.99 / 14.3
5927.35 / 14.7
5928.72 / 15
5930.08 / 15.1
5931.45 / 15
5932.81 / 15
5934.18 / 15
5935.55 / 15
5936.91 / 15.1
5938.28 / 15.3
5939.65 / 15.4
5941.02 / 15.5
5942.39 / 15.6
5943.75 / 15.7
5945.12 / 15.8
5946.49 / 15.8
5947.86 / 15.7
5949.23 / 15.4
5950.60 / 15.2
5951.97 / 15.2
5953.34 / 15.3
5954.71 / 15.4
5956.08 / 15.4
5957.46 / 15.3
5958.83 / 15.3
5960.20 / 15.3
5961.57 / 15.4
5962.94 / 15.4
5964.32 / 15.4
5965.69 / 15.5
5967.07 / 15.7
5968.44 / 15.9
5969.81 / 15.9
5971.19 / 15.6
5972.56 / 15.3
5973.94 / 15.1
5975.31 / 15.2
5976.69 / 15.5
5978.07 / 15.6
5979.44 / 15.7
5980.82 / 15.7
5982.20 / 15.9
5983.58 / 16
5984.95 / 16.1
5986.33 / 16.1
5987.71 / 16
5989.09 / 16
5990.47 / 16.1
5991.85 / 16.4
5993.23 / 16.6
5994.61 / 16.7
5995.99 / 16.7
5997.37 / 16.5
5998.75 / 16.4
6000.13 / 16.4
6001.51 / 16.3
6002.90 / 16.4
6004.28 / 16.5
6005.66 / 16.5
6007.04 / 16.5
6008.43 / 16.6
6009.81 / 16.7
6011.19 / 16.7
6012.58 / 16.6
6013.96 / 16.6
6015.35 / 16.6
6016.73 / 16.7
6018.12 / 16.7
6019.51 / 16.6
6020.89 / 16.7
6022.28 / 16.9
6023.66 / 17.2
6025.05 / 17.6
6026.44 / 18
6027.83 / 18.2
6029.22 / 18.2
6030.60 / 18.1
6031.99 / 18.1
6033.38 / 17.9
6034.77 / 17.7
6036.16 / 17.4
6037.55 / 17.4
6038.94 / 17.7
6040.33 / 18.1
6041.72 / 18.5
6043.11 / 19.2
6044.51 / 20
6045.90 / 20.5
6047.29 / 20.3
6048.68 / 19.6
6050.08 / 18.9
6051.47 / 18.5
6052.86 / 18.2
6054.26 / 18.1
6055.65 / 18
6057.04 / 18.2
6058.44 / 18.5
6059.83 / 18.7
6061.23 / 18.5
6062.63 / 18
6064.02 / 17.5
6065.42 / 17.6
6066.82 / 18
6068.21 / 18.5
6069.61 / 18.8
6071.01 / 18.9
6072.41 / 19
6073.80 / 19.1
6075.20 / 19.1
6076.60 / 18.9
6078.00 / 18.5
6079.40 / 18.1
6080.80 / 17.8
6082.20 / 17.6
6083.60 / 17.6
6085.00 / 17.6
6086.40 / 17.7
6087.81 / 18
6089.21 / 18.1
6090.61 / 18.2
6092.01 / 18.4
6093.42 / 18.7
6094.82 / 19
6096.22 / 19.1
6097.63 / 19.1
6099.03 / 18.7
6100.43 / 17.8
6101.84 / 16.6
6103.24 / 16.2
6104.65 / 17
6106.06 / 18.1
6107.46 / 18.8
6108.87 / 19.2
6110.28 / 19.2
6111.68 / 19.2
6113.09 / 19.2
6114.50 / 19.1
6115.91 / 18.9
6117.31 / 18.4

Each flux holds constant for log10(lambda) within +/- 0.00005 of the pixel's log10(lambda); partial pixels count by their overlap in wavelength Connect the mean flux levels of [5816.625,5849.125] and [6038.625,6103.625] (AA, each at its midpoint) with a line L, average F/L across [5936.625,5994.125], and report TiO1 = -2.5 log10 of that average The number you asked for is 0.14 mag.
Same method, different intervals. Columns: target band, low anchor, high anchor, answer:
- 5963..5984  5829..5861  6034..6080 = 0.14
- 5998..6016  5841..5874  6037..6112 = 0.07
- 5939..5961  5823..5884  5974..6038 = 0.05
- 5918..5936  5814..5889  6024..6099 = 0.12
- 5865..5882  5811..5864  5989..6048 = 0.21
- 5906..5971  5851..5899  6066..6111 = -0.07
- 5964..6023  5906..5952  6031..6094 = 0.01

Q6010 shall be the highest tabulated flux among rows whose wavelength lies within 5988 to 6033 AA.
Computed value 18.2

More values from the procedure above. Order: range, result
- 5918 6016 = 16.7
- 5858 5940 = 15.4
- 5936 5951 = 15.8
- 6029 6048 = 20.5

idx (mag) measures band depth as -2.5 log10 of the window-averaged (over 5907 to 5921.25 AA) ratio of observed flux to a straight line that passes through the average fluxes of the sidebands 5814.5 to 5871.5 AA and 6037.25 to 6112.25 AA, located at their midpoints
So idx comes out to 0.24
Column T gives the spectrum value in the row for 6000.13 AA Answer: 16.4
